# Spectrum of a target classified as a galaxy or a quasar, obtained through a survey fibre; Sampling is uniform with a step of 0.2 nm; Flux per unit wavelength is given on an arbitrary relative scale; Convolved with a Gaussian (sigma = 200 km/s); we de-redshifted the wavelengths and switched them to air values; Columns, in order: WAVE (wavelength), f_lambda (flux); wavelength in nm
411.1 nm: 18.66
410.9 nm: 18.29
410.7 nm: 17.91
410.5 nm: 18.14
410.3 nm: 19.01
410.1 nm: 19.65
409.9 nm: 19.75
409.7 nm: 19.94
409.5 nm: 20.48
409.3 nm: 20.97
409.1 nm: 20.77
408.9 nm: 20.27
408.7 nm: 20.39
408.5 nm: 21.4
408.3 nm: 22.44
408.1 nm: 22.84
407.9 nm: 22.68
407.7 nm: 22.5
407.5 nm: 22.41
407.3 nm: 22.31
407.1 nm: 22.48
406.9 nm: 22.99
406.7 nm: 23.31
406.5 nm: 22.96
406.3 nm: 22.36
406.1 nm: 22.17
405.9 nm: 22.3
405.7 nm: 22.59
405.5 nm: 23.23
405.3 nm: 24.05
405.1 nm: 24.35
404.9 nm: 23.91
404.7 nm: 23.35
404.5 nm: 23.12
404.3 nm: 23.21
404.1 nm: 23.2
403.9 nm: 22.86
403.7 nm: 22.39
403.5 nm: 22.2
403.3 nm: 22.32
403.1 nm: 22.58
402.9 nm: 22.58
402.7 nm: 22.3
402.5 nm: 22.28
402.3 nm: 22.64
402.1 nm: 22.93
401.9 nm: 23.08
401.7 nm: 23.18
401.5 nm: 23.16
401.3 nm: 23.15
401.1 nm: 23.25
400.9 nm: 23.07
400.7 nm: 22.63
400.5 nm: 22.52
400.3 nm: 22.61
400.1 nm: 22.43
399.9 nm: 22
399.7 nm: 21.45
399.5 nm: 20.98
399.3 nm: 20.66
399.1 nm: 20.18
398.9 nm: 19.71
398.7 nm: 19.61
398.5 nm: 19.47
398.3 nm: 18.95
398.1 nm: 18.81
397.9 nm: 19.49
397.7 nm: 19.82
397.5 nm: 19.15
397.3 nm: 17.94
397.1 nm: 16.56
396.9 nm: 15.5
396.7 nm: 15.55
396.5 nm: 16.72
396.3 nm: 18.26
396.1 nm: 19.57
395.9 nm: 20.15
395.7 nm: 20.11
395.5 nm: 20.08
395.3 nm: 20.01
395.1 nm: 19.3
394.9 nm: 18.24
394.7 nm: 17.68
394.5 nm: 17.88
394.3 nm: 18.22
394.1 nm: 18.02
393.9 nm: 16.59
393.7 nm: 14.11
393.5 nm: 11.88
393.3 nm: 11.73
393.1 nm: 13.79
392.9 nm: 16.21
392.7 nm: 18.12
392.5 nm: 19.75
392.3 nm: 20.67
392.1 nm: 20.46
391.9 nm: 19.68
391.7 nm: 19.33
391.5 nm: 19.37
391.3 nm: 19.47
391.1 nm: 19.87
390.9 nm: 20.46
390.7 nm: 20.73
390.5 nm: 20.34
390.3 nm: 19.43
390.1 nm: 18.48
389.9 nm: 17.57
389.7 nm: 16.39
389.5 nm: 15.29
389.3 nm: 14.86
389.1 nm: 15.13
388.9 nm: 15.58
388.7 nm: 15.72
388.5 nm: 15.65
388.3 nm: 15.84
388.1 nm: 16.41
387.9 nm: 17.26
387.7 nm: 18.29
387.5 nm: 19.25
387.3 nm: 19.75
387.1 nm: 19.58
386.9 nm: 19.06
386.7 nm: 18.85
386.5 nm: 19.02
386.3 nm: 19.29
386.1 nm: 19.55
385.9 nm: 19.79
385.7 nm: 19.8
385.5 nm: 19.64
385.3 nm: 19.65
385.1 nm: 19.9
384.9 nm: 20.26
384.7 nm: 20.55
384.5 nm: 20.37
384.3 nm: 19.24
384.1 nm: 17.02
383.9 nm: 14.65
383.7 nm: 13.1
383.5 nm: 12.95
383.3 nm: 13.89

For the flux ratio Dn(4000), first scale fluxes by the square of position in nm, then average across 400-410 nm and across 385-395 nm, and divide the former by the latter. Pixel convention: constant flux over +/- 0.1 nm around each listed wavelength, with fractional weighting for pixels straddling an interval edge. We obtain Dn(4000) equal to 1.35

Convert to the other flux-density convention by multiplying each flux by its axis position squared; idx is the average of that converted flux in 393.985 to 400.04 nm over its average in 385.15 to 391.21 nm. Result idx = 1.09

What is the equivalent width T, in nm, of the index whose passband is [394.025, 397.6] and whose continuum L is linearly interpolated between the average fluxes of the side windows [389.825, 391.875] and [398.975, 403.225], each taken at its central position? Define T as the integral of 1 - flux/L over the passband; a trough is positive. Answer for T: 0.45 nm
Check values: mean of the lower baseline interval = 19.5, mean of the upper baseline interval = 22.3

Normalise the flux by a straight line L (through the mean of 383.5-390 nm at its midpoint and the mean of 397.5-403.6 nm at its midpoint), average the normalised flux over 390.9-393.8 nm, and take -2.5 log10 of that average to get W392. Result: 0.10 mag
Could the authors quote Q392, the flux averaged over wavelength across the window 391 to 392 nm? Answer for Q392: 19.5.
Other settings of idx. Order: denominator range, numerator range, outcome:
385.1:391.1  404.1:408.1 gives 1.38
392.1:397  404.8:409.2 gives 1.37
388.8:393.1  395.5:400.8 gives 1.11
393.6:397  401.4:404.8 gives 1.32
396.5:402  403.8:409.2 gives 1.14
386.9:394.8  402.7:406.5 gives 1.40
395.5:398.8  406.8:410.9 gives 1.20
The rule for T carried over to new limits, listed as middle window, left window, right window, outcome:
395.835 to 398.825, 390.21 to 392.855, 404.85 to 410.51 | 0.31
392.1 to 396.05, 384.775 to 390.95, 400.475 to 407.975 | 0.48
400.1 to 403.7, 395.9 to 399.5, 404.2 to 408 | -0.33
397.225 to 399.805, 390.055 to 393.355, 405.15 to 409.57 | 0.07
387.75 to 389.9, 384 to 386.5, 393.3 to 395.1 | 0.28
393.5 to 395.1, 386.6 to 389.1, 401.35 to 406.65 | 0.21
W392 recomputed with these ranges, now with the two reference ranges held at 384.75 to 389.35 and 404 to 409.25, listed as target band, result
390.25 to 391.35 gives -0.06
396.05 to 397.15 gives 0.20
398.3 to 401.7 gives -0.03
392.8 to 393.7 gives 0.41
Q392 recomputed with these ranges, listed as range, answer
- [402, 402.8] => 22.5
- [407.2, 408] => 22.5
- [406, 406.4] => 22.3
